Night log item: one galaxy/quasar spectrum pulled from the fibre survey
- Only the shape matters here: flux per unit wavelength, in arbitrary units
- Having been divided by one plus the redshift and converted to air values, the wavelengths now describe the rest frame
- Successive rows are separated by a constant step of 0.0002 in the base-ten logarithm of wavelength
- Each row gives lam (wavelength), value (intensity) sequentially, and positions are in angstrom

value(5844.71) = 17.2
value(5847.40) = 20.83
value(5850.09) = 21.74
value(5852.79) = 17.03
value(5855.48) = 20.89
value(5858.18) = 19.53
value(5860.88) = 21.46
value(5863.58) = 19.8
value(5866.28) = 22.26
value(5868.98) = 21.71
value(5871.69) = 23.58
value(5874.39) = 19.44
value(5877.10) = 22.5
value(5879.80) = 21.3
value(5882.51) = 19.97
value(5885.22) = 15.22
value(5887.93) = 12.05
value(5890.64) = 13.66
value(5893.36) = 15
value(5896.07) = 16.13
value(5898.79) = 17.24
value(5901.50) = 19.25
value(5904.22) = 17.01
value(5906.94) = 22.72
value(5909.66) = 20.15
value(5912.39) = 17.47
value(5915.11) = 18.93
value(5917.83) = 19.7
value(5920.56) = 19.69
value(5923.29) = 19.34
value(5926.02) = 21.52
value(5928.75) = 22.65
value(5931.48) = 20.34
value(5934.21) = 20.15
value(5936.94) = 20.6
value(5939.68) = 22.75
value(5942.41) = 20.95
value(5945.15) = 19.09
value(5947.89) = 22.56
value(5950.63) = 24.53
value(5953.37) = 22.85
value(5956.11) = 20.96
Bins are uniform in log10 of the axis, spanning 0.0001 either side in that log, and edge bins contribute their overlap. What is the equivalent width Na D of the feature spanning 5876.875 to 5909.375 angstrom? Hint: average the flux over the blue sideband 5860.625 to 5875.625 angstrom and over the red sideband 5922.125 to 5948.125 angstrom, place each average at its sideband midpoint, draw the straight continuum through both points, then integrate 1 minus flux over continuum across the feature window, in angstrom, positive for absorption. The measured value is 5.6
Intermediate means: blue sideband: 21.4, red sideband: 20.9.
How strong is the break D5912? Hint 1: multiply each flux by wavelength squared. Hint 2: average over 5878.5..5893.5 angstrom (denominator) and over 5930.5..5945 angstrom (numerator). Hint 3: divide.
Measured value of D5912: 1.3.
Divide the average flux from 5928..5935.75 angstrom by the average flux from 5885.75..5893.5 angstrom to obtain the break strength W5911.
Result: 1.55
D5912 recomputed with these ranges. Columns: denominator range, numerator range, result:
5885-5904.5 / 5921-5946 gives 1.35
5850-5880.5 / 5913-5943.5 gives 1.00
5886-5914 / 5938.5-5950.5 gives 1.29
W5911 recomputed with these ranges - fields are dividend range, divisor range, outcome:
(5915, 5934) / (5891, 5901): 1.26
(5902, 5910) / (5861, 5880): 0.92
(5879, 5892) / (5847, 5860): 0.81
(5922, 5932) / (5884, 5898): 1.45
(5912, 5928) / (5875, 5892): 1.12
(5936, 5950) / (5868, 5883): 0.99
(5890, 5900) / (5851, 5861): 0.80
